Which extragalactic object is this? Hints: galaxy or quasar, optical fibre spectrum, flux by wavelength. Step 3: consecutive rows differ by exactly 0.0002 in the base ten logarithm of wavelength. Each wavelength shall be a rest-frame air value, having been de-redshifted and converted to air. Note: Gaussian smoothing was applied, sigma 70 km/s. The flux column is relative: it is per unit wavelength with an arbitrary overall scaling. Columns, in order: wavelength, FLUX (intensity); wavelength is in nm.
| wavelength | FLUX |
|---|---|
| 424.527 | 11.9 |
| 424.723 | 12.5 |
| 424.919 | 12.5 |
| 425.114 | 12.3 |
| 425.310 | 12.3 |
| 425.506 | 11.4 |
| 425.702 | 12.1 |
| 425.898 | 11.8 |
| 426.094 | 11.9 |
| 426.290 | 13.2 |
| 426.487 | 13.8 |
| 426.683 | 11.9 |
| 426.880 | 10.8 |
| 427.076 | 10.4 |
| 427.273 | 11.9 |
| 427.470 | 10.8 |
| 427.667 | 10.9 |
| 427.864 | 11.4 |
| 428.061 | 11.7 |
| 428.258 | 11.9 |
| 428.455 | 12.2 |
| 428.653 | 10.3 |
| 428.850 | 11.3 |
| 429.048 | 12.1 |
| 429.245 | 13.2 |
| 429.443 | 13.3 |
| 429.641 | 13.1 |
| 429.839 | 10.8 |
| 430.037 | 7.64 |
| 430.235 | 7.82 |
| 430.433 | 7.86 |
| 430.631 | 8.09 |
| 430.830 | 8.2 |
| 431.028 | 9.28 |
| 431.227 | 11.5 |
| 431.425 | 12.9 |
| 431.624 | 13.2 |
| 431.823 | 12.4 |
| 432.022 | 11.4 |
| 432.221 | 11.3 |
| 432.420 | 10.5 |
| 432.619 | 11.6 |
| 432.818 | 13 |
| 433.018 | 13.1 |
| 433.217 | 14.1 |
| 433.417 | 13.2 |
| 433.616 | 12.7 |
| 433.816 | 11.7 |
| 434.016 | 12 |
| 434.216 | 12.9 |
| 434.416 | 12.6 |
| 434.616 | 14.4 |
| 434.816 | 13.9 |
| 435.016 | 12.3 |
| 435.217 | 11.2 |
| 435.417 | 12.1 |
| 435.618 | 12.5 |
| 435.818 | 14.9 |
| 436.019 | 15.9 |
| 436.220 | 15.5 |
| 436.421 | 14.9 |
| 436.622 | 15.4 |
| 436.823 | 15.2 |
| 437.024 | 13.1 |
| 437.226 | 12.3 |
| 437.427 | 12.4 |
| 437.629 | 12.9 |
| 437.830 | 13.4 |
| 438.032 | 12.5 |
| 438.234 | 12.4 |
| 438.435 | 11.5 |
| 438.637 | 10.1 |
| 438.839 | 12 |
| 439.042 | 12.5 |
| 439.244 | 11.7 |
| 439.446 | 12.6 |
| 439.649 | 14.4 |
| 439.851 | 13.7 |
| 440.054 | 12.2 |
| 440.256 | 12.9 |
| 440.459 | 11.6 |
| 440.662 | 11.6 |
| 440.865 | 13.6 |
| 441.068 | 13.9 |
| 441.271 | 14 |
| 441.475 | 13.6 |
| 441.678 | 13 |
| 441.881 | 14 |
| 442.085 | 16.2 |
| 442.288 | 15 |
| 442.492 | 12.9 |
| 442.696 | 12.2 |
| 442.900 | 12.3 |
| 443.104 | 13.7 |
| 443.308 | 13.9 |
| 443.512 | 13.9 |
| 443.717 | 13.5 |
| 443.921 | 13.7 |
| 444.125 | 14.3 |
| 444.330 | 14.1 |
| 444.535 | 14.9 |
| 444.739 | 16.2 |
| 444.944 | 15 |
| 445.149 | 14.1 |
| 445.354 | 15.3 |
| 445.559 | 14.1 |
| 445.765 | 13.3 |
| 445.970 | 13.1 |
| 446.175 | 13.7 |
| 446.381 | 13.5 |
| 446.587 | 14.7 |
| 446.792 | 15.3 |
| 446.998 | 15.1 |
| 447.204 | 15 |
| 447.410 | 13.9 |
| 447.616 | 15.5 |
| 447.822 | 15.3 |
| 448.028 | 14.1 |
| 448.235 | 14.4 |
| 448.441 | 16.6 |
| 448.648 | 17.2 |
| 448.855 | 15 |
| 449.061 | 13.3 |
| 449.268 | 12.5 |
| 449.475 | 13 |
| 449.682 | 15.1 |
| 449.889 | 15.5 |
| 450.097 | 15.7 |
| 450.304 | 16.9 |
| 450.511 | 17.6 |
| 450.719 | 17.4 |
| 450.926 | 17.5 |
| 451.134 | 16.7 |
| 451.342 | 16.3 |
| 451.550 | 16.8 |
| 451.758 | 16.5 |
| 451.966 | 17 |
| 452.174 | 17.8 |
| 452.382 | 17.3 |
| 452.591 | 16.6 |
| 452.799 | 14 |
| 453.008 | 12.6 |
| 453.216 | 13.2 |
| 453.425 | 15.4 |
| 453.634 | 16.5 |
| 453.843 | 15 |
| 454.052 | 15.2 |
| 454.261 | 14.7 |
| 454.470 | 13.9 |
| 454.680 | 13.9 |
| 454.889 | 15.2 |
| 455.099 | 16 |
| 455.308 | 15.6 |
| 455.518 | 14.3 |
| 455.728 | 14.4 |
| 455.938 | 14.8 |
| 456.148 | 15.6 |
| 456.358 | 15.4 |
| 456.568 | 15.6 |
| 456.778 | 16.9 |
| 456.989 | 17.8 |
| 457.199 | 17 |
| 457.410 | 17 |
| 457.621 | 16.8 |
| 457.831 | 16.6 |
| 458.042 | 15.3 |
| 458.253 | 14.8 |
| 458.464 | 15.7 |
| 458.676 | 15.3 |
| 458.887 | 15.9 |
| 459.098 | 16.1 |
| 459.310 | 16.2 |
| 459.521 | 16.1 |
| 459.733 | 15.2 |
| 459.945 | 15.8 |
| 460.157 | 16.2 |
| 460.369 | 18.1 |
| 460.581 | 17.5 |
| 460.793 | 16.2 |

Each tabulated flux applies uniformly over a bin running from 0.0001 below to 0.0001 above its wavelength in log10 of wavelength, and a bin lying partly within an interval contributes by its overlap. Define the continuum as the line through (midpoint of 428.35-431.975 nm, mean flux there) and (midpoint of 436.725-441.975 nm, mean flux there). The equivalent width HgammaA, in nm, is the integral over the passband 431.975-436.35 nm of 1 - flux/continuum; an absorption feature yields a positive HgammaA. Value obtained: -0.44 nm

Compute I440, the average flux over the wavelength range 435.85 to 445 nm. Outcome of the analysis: 13.5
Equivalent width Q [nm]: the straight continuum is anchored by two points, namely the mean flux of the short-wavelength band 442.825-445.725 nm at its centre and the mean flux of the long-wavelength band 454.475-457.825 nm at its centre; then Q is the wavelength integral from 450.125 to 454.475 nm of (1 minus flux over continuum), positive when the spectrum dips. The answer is -0.22 nm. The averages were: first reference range 14.2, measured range 16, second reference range 15.7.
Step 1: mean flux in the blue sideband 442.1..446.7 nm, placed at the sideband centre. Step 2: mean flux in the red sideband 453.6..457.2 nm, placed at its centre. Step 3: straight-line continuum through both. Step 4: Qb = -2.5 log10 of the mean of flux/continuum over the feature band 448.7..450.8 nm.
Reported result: -0.039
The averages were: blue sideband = 14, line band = 15.2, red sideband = 15.4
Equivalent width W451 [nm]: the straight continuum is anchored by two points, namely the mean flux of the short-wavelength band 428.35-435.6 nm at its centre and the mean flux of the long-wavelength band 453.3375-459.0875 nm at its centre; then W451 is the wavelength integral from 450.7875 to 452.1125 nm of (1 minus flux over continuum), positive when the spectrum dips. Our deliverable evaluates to -0.18 nm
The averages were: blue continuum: 11.7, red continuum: 15.6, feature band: 16.9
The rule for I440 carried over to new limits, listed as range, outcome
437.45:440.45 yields 12.5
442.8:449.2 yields 14.4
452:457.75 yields 15.5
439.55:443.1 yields 13.4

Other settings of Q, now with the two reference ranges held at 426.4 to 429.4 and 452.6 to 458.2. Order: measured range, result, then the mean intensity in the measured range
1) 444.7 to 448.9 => -0.16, 14.8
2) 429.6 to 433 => 0.42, 10.6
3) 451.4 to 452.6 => -0.17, 17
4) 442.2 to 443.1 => 0.03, 13.1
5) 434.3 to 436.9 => -0.24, 13.9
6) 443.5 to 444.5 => -0.01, 14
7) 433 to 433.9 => -0.04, 13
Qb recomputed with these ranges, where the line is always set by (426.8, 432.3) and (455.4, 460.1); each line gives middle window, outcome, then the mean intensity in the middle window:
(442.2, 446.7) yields -0.03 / 14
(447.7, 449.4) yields -0.04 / 14.8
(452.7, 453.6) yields 0.08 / 14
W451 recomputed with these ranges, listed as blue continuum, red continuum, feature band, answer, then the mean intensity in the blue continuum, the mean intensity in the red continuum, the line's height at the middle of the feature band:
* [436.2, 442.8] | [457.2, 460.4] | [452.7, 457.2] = 0.11 nm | 13.2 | 16.1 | 15.5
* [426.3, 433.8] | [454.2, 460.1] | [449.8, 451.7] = -0.27 nm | 11.4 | 15.7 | 14.7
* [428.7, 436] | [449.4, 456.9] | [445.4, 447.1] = 0.03 nm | 11.8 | 15.6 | 14.4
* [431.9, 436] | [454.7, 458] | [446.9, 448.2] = -0.02 nm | 12.6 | 15.9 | 14.6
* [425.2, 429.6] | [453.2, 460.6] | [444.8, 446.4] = 0.02 nm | 11.9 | 15.7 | 14.2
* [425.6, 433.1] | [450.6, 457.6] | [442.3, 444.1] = 0.05 nm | 11.3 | 15.8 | 13.8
